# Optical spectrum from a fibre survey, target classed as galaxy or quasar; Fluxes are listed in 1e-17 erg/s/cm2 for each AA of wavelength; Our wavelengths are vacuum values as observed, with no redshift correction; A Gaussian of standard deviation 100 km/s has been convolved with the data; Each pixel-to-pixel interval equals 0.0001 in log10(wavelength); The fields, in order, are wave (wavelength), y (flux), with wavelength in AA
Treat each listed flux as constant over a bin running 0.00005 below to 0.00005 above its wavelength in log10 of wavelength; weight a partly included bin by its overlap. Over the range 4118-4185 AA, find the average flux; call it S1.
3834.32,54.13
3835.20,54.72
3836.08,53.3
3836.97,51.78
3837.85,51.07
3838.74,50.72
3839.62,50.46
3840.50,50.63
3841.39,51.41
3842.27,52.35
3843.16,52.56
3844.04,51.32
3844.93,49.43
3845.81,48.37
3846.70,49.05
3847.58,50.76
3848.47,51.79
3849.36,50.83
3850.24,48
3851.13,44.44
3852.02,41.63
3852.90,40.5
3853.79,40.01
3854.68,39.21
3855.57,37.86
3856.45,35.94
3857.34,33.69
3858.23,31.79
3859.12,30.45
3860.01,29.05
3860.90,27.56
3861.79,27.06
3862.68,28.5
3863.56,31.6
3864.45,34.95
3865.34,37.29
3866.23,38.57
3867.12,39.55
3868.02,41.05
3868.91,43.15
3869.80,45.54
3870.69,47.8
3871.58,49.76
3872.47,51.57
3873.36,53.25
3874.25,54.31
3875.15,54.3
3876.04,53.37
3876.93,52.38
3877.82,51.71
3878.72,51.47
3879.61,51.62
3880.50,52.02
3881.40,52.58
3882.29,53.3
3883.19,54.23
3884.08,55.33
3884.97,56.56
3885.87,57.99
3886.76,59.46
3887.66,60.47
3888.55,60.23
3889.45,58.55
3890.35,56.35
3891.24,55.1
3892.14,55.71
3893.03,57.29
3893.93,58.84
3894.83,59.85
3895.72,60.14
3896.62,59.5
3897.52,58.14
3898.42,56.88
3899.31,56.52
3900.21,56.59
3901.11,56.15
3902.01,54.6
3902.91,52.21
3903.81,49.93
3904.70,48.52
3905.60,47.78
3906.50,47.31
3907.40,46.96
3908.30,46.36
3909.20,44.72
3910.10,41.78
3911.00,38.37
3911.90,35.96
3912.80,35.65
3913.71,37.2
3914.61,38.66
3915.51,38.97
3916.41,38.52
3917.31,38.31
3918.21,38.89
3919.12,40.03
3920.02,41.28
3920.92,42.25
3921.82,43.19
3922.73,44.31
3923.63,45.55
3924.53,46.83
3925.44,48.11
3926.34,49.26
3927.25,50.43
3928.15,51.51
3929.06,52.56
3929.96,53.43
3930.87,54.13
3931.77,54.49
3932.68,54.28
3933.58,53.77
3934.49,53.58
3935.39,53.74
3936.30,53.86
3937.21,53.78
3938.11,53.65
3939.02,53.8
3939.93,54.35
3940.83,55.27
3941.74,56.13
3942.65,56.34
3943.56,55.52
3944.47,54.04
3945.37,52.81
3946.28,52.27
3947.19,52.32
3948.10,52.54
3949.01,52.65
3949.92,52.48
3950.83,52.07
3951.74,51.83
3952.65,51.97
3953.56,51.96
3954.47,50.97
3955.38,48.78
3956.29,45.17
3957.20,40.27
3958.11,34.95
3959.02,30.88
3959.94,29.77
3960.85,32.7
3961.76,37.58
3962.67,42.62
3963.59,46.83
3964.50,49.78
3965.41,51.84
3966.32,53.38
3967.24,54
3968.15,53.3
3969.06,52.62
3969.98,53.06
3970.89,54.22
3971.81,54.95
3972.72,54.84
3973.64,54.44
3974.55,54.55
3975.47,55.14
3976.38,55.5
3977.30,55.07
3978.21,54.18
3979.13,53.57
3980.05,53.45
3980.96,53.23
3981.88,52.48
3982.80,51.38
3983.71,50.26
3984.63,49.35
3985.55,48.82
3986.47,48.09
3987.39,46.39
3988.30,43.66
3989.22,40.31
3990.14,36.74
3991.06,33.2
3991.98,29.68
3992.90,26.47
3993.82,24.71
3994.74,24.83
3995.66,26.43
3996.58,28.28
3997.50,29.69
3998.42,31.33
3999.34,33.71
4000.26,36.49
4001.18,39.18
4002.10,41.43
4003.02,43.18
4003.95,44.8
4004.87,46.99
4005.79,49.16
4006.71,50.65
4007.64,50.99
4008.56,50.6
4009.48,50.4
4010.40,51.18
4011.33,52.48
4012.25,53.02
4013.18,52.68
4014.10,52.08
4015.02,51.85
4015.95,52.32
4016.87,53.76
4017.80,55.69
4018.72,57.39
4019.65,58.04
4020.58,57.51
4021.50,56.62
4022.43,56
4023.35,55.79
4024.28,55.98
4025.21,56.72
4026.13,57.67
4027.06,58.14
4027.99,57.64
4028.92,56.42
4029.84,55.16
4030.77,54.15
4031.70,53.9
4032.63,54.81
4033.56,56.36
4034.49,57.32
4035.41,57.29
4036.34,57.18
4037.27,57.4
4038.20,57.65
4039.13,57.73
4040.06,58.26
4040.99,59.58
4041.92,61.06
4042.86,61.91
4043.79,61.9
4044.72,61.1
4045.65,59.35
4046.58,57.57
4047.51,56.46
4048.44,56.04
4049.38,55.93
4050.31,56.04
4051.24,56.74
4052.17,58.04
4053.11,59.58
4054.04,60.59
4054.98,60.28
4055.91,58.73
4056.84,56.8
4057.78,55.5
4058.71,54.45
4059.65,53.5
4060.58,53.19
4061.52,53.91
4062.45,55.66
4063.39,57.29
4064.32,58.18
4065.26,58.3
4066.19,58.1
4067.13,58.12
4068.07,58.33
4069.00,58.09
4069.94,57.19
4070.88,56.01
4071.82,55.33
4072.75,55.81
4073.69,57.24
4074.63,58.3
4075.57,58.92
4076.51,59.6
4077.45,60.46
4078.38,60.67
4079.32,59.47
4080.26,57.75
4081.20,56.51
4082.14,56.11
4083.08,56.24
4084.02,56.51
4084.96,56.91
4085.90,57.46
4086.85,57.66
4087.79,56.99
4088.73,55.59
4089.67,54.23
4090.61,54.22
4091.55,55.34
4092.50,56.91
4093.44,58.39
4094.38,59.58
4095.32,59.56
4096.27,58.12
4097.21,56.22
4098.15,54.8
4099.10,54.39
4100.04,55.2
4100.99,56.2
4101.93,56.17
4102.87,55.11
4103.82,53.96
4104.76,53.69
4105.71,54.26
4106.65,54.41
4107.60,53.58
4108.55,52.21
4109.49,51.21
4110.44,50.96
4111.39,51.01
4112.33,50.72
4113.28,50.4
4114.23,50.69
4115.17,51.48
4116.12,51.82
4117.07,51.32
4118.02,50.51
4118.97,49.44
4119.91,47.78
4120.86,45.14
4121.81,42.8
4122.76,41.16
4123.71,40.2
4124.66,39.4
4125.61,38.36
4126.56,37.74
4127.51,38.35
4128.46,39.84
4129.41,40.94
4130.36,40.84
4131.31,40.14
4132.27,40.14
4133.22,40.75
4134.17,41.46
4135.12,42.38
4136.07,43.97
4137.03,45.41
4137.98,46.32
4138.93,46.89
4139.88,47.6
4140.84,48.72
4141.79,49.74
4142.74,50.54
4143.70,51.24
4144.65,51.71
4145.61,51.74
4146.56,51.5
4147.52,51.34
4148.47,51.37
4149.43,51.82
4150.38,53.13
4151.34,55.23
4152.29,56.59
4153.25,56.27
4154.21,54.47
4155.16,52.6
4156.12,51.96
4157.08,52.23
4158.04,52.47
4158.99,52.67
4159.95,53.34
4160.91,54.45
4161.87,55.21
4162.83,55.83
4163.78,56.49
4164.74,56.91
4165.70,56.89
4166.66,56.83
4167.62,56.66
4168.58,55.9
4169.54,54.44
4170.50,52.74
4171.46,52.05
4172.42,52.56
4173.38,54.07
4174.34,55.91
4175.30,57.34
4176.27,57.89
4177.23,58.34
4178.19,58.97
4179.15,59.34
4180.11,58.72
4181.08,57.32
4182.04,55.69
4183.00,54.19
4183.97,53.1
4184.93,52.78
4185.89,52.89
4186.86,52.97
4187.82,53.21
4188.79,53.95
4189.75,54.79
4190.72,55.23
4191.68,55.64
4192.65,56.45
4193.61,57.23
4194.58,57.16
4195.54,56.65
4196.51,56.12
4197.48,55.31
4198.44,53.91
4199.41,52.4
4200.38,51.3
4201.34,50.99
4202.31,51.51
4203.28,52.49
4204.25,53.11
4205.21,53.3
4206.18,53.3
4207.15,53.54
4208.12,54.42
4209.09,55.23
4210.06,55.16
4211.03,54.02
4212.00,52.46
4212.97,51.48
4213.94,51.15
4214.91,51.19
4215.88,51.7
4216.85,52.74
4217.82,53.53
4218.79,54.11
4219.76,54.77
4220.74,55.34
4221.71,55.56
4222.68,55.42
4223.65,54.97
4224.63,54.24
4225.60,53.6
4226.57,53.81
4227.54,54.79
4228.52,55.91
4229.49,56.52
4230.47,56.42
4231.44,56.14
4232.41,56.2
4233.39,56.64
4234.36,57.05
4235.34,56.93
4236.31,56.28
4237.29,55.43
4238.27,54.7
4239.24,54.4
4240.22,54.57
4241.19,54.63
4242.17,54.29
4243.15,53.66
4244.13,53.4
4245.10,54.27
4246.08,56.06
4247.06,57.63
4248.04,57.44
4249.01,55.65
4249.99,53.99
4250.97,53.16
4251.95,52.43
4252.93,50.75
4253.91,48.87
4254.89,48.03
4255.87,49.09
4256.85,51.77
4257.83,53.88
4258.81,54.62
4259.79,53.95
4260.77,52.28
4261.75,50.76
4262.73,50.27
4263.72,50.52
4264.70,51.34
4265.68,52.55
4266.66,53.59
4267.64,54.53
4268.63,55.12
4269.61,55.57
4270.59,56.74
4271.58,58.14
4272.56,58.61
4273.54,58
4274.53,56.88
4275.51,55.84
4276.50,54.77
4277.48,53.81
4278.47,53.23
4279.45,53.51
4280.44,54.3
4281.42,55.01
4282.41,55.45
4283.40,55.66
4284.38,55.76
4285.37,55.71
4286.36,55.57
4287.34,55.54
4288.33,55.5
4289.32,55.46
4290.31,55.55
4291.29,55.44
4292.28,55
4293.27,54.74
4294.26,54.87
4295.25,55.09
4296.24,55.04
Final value 50.4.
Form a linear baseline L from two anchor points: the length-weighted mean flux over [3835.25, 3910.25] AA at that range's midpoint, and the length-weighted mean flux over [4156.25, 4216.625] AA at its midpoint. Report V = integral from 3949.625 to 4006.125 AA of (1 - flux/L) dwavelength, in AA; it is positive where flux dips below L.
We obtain 6.5 AA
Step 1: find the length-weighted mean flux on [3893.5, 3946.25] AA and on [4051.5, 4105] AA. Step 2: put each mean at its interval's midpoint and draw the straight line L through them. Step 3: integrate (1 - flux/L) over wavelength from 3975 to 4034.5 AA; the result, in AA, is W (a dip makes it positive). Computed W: 6.09 AA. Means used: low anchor 49.6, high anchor 57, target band 48.1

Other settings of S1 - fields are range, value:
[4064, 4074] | 57.3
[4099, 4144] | 47.6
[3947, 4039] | 48.6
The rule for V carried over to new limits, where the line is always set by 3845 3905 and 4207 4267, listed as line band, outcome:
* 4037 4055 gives -2.69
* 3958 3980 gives 0.35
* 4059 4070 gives -1.14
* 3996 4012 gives 2.35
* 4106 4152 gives 4.38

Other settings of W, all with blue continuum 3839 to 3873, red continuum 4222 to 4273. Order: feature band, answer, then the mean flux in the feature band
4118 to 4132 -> 2.4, 41.9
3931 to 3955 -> -4.5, 53.5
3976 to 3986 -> -1.4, 52.4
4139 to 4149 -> 0.1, 50.4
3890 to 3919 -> -3.4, 48.9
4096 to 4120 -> -1.4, 53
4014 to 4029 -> -2.7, 55.9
